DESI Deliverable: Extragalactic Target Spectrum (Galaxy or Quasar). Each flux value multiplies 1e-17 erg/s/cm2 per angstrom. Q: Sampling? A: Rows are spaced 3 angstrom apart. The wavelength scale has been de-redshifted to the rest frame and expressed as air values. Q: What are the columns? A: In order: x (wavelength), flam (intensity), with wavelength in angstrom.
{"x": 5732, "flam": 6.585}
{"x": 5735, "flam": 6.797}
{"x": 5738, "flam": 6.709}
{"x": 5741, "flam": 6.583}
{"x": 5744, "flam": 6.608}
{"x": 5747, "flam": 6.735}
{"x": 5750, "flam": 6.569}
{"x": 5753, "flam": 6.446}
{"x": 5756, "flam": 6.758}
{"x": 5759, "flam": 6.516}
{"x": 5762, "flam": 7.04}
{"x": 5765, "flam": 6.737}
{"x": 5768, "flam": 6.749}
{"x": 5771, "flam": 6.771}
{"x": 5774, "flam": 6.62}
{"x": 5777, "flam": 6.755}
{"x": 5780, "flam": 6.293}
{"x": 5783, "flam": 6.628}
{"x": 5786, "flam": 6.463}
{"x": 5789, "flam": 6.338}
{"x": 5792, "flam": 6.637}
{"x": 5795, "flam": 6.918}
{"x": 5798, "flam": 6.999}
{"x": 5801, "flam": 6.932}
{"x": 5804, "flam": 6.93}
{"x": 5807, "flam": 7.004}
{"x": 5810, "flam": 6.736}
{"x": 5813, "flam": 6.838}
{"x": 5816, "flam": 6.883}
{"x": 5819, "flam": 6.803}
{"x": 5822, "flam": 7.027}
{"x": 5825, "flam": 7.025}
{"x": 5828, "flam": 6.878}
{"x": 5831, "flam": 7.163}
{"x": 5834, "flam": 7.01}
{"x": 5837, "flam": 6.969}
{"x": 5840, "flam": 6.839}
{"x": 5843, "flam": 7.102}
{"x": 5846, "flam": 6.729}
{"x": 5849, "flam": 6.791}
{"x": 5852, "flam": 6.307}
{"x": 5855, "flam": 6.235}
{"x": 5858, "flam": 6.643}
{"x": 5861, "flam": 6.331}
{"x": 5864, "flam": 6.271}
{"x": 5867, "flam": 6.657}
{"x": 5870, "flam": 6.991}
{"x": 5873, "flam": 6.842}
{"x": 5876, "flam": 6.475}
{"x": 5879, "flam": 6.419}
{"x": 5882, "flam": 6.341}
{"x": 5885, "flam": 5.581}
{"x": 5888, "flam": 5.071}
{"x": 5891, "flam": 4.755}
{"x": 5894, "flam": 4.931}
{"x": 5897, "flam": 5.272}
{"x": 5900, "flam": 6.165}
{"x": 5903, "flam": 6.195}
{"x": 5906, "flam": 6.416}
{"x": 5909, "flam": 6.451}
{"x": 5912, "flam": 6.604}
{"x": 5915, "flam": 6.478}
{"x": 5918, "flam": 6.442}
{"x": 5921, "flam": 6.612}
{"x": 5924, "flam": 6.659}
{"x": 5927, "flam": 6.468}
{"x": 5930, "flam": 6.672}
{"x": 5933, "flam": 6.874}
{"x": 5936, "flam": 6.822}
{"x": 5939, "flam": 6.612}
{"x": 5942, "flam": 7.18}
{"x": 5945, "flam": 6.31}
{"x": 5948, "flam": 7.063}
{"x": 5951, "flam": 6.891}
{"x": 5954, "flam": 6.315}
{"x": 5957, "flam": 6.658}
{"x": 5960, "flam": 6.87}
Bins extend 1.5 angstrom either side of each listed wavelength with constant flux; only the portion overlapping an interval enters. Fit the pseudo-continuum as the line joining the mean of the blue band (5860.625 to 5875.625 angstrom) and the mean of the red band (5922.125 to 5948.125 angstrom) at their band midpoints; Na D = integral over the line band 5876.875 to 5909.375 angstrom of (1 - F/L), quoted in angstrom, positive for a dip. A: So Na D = 4.35 angstrom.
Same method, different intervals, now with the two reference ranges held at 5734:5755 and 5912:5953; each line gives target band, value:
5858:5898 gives 3.9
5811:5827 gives -0.6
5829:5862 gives -0.4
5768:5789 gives 0.2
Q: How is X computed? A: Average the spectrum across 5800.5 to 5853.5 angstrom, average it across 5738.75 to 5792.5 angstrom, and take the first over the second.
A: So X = 1.04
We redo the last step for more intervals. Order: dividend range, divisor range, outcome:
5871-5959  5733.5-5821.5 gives 0.94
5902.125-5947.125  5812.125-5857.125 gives 0.97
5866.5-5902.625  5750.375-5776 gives 0.89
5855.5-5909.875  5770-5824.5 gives 0.90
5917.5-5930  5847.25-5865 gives 1.02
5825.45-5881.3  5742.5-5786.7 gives 1.01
